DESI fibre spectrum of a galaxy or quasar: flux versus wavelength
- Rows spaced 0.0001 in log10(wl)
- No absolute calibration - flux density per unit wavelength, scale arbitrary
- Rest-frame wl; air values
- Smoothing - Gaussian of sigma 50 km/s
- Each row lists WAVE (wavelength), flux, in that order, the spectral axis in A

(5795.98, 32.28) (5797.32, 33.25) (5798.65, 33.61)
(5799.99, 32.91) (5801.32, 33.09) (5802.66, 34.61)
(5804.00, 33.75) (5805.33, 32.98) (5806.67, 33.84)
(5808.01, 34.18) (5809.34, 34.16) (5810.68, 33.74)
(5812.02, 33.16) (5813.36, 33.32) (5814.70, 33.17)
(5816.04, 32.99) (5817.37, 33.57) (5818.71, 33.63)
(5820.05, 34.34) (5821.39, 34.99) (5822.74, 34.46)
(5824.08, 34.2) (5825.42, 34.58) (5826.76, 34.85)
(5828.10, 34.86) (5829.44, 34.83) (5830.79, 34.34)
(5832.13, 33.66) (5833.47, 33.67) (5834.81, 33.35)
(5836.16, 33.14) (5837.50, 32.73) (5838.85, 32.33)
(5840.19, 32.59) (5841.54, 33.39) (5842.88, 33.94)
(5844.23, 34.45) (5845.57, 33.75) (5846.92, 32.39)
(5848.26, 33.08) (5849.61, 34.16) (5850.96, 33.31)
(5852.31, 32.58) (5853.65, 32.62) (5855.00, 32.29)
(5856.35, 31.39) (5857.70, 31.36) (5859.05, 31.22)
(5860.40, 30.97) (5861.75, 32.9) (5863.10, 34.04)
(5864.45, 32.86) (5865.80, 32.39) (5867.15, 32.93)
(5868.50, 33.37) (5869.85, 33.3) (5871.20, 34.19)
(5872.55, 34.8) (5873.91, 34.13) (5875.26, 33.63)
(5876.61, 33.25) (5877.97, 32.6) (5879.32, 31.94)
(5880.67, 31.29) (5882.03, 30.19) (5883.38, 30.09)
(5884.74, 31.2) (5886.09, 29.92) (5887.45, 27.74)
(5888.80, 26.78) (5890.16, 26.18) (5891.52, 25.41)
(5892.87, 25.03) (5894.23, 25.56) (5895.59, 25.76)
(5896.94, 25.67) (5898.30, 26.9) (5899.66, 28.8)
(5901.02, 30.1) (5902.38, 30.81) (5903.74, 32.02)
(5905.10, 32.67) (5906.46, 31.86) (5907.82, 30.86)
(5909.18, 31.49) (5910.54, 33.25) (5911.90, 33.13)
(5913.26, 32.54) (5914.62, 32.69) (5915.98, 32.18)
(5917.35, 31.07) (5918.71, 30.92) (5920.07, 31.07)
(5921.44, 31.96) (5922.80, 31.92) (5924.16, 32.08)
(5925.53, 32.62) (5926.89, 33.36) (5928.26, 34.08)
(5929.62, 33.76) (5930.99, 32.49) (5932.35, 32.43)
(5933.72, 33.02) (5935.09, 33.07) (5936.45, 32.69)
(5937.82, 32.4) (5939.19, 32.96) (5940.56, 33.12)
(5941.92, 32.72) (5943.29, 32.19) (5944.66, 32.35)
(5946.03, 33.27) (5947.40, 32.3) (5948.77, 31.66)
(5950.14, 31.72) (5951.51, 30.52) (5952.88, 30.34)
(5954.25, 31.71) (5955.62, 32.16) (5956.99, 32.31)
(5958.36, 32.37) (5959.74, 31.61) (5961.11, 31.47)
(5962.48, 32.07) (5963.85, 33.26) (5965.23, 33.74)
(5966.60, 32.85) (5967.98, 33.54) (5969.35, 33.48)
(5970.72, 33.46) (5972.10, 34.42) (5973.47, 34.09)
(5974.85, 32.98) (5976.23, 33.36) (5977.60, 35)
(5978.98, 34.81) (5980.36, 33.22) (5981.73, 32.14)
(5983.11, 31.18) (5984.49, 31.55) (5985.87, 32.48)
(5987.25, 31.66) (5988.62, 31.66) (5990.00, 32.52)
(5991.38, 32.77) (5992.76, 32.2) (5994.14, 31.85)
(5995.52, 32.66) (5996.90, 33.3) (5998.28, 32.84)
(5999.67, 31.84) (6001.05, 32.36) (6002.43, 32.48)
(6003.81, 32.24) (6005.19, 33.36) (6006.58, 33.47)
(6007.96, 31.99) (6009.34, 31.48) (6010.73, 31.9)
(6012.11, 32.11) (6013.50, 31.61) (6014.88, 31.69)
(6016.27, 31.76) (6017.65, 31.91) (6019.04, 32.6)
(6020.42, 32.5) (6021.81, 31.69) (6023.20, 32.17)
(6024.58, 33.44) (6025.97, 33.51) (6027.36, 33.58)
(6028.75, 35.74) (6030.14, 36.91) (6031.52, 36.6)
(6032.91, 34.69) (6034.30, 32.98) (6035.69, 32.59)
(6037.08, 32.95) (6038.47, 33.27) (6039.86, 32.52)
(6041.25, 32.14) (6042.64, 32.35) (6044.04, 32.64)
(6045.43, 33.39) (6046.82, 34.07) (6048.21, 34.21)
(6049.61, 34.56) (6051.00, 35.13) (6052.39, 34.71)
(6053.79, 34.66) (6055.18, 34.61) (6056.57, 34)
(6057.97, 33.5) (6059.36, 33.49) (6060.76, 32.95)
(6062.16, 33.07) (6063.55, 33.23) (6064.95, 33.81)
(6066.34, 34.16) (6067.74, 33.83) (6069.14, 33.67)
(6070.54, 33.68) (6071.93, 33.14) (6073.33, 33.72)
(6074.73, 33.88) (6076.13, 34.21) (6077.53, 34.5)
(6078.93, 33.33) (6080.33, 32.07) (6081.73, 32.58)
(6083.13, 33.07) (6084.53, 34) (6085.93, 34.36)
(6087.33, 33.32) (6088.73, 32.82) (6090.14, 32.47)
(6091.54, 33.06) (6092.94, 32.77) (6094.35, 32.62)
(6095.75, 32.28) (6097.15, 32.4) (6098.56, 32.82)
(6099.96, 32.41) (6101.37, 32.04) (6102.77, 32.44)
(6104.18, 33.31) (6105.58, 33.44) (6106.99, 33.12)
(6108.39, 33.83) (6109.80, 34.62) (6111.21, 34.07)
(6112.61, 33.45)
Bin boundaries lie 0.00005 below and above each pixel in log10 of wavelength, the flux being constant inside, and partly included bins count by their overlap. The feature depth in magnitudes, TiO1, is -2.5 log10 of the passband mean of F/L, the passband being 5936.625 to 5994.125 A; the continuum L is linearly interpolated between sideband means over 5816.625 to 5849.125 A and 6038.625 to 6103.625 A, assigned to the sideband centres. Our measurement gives 0.03 mag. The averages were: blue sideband 33.8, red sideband 33.4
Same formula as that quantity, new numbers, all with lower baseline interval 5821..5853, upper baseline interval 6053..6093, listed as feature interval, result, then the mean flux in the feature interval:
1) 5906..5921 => 0.058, 31.9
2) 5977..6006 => 0.034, 32.6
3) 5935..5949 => 0.033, 32.6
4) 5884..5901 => 0.232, 27.2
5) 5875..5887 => 0.076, 31.4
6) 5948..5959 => 0.067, 31.6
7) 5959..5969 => 0.031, 32.7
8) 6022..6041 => -0.008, 33.8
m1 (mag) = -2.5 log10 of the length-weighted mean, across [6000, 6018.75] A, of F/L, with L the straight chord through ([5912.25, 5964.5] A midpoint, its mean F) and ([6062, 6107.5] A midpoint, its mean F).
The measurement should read 0.018 mag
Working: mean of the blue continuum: 32.3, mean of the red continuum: 33.2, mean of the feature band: 32.2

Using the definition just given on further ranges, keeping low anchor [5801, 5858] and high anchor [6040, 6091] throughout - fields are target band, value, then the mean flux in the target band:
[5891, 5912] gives 0.15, 29.3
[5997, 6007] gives 0.03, 32.7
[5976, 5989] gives 0.03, 32.7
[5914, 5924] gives 0.06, 31.7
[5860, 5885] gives 0.03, 32.7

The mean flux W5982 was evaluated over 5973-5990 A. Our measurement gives 32.8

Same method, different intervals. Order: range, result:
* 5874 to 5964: 31.2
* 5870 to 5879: 33.7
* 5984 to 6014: 32.3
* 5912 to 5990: 32.5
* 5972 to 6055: 33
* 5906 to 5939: 32.4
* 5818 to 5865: 33.3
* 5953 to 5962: 31.9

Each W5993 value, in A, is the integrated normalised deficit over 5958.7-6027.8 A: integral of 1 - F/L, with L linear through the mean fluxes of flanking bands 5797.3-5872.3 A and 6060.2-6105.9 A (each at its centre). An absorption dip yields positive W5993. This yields 1.32 A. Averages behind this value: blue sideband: 33.4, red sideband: 33.2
